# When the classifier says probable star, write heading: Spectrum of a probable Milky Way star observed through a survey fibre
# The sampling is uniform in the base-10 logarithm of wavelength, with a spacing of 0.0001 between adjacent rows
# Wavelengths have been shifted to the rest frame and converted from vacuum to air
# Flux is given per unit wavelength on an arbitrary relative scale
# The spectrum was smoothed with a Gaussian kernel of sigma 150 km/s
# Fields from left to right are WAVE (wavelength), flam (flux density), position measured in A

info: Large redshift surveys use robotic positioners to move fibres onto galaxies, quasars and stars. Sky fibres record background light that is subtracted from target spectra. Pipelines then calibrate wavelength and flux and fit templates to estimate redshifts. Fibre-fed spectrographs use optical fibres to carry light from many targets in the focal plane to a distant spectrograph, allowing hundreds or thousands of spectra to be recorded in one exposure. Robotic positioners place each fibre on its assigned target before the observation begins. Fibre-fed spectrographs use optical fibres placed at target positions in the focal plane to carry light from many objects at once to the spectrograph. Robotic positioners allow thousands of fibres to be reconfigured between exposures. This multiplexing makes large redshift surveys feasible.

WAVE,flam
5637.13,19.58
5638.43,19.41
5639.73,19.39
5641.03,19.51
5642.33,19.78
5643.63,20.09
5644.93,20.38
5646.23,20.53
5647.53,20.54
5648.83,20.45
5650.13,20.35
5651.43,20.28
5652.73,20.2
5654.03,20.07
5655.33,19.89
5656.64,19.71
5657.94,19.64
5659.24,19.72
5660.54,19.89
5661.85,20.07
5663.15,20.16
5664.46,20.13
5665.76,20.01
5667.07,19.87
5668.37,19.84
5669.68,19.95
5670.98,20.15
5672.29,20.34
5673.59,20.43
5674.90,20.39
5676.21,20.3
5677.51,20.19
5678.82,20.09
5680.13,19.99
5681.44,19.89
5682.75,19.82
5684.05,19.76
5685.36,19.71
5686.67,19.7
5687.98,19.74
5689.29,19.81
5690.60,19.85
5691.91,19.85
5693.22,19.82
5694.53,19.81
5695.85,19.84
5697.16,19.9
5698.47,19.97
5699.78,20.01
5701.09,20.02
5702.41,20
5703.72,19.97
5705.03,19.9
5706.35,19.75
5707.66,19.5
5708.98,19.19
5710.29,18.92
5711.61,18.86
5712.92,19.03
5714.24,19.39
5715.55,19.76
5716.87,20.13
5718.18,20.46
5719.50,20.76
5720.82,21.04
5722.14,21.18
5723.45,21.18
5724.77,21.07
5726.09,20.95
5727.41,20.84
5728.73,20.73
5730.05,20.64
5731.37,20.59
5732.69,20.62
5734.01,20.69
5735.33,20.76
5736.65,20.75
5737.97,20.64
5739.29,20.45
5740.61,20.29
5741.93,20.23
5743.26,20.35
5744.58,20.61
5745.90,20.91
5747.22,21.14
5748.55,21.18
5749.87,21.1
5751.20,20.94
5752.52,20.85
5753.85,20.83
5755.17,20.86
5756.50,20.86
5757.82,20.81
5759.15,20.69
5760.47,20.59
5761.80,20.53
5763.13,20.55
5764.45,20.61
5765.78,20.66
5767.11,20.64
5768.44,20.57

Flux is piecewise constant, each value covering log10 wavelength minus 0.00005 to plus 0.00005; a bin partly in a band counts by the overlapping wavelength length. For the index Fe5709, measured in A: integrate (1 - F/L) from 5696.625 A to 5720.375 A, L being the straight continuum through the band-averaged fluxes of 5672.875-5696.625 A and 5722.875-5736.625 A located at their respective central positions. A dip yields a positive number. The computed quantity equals 0.7 A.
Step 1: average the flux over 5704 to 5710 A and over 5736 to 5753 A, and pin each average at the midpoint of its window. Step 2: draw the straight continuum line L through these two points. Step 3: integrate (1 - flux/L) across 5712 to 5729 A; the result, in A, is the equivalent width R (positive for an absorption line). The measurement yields -0.4 A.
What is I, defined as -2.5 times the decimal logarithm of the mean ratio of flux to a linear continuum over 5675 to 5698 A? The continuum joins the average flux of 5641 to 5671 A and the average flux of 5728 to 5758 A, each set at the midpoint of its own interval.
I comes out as 0.02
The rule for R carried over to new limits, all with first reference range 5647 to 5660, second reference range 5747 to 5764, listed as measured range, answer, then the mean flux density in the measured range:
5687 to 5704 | 0.42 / 19.9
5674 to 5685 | 0.12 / 20.1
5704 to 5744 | 0.61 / 20.3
